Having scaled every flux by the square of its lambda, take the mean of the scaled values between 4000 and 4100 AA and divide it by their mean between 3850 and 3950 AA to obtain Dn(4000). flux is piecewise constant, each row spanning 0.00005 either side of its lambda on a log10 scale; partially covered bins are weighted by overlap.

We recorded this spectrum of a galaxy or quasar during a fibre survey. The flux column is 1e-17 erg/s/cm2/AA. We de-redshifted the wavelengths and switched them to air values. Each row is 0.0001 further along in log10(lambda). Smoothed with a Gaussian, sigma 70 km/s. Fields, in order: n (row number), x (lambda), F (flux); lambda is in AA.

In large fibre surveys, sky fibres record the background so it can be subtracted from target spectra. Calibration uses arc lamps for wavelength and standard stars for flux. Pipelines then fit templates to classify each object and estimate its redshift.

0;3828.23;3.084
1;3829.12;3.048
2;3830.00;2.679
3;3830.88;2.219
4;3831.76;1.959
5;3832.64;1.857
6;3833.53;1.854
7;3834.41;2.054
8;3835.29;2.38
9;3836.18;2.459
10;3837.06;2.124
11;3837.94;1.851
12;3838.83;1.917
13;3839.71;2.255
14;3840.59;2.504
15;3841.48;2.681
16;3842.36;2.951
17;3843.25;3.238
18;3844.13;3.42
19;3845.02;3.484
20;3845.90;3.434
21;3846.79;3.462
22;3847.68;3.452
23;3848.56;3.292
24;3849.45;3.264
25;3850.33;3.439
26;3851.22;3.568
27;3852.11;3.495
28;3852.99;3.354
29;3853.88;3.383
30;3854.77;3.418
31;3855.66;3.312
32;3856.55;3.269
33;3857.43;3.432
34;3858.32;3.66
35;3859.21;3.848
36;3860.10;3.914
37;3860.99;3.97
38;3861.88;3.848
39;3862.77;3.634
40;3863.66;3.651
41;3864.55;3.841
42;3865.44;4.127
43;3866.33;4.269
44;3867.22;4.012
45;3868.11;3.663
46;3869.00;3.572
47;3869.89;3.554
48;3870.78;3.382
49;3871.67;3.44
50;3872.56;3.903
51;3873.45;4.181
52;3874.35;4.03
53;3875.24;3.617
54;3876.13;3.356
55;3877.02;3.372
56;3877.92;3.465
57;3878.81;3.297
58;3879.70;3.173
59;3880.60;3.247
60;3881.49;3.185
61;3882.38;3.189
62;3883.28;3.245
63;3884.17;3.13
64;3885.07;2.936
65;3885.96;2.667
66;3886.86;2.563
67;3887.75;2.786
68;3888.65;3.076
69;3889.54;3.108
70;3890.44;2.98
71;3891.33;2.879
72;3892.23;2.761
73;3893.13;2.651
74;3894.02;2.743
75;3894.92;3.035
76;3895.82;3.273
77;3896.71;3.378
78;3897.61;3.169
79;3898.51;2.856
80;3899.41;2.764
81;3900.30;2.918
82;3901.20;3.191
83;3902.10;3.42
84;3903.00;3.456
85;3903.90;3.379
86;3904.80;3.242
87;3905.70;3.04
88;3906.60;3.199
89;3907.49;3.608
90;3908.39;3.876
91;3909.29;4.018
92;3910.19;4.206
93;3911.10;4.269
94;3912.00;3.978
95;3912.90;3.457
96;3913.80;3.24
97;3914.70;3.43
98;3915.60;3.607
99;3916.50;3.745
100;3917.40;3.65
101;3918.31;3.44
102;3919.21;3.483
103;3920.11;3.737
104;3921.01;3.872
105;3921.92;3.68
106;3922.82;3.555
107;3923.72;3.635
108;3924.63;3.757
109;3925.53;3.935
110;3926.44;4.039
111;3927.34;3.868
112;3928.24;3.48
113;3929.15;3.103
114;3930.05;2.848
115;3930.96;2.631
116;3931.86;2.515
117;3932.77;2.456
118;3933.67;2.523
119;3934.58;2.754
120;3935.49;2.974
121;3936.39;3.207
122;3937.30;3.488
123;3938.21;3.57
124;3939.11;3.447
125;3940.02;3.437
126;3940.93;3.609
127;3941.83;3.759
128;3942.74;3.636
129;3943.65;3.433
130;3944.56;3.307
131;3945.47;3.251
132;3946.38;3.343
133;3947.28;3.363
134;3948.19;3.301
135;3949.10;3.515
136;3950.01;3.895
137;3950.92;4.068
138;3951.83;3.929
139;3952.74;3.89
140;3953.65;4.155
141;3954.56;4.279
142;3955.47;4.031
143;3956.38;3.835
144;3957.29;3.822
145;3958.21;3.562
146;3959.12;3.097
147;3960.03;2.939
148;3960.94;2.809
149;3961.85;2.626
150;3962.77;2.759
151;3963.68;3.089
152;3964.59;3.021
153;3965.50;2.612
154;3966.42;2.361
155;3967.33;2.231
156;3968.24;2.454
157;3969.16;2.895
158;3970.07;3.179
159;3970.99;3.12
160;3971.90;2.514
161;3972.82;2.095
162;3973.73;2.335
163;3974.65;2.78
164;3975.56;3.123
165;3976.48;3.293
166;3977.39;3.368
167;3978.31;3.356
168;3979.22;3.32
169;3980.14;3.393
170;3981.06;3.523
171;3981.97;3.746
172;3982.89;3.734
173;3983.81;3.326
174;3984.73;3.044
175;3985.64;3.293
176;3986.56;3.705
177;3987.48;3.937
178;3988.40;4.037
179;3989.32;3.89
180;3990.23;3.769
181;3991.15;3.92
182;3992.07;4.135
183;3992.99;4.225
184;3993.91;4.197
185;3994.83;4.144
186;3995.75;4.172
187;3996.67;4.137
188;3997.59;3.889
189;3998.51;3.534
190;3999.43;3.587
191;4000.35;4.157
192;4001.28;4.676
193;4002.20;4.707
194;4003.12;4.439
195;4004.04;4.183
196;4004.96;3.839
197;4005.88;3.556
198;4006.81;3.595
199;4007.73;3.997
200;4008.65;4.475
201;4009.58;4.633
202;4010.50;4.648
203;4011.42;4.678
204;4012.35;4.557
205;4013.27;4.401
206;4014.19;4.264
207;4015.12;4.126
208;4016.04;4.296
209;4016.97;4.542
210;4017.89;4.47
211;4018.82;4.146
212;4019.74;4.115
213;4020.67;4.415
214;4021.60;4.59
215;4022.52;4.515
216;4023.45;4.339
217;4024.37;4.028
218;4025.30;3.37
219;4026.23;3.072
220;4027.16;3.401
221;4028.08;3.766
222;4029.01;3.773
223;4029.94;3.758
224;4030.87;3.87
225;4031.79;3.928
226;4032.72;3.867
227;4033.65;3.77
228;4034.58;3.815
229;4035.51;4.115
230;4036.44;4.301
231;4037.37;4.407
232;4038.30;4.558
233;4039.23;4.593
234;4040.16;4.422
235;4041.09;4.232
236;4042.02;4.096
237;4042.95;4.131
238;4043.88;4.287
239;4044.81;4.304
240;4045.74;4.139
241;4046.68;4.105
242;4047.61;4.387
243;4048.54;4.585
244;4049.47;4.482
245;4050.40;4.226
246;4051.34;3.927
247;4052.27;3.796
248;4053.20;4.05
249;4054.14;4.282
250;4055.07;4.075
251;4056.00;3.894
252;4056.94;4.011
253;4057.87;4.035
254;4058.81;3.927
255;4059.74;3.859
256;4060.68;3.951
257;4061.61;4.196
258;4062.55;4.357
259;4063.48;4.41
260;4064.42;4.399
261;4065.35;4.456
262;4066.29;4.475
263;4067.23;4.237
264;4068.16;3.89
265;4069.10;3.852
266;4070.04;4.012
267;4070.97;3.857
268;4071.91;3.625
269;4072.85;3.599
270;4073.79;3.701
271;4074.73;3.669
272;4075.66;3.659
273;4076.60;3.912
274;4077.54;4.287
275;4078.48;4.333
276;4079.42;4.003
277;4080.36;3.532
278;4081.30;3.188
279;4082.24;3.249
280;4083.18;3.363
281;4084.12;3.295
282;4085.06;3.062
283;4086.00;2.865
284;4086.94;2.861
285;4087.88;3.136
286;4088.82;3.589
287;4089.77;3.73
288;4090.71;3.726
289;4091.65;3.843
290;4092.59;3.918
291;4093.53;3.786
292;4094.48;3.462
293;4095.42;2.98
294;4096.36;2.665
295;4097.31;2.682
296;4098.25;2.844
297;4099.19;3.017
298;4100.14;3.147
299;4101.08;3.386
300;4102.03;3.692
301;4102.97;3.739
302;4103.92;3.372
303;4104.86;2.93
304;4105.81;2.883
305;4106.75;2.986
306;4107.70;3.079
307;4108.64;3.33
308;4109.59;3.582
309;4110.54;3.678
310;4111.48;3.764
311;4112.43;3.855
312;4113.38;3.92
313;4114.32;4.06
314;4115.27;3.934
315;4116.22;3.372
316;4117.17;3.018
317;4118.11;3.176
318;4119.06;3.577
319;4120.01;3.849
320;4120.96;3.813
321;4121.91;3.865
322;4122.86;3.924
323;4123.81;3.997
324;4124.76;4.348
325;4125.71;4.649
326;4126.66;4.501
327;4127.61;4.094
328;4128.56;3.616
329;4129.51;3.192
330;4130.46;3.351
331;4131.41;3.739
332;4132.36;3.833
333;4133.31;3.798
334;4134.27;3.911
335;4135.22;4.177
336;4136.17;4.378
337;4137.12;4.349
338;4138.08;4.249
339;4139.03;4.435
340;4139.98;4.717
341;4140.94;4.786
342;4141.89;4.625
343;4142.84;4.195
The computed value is 1.3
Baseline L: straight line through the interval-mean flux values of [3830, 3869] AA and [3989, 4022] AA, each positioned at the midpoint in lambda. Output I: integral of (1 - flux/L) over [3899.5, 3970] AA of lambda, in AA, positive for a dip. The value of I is 6.1 AA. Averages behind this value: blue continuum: 3.15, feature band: 3.39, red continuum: 4.2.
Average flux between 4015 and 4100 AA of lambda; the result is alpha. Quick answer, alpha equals 3.89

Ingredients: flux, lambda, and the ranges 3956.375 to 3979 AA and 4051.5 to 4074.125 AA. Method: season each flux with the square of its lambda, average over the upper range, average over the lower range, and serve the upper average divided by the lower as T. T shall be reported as 1.45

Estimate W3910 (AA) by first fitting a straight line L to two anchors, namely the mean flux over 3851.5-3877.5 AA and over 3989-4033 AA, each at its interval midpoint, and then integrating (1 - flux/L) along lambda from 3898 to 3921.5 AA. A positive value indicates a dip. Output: 1.9 AA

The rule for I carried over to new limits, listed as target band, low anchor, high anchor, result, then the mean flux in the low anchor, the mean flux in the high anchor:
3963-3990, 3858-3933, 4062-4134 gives 2.90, 3.42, 3.64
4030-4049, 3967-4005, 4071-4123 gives -3.58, 3.56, 3.48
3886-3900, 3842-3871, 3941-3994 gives 2.30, 3.57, 3.37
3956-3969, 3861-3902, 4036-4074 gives 2.70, 3.32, 4.15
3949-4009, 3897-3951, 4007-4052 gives 4.52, 3.42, 4.18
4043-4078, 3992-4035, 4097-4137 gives -1.71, 4.1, 3.63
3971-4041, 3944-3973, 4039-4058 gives -2.86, 3.24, 4.19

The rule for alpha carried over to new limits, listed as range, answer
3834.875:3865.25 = 3.22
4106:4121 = 3.54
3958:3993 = 3.18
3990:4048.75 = 4.14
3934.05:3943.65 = 3.38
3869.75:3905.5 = 3.2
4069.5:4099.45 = 3.49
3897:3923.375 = 3.5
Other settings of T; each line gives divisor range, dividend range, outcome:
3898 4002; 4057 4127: 1.14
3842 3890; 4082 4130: 1.14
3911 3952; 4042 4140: 1.19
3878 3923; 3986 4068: 1.34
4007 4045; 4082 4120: 0.84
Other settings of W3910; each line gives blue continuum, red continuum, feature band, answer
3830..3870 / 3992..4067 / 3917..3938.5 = 1.5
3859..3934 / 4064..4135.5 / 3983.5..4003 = -2.4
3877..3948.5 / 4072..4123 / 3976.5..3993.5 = -1.4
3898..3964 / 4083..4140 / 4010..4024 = -3.5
